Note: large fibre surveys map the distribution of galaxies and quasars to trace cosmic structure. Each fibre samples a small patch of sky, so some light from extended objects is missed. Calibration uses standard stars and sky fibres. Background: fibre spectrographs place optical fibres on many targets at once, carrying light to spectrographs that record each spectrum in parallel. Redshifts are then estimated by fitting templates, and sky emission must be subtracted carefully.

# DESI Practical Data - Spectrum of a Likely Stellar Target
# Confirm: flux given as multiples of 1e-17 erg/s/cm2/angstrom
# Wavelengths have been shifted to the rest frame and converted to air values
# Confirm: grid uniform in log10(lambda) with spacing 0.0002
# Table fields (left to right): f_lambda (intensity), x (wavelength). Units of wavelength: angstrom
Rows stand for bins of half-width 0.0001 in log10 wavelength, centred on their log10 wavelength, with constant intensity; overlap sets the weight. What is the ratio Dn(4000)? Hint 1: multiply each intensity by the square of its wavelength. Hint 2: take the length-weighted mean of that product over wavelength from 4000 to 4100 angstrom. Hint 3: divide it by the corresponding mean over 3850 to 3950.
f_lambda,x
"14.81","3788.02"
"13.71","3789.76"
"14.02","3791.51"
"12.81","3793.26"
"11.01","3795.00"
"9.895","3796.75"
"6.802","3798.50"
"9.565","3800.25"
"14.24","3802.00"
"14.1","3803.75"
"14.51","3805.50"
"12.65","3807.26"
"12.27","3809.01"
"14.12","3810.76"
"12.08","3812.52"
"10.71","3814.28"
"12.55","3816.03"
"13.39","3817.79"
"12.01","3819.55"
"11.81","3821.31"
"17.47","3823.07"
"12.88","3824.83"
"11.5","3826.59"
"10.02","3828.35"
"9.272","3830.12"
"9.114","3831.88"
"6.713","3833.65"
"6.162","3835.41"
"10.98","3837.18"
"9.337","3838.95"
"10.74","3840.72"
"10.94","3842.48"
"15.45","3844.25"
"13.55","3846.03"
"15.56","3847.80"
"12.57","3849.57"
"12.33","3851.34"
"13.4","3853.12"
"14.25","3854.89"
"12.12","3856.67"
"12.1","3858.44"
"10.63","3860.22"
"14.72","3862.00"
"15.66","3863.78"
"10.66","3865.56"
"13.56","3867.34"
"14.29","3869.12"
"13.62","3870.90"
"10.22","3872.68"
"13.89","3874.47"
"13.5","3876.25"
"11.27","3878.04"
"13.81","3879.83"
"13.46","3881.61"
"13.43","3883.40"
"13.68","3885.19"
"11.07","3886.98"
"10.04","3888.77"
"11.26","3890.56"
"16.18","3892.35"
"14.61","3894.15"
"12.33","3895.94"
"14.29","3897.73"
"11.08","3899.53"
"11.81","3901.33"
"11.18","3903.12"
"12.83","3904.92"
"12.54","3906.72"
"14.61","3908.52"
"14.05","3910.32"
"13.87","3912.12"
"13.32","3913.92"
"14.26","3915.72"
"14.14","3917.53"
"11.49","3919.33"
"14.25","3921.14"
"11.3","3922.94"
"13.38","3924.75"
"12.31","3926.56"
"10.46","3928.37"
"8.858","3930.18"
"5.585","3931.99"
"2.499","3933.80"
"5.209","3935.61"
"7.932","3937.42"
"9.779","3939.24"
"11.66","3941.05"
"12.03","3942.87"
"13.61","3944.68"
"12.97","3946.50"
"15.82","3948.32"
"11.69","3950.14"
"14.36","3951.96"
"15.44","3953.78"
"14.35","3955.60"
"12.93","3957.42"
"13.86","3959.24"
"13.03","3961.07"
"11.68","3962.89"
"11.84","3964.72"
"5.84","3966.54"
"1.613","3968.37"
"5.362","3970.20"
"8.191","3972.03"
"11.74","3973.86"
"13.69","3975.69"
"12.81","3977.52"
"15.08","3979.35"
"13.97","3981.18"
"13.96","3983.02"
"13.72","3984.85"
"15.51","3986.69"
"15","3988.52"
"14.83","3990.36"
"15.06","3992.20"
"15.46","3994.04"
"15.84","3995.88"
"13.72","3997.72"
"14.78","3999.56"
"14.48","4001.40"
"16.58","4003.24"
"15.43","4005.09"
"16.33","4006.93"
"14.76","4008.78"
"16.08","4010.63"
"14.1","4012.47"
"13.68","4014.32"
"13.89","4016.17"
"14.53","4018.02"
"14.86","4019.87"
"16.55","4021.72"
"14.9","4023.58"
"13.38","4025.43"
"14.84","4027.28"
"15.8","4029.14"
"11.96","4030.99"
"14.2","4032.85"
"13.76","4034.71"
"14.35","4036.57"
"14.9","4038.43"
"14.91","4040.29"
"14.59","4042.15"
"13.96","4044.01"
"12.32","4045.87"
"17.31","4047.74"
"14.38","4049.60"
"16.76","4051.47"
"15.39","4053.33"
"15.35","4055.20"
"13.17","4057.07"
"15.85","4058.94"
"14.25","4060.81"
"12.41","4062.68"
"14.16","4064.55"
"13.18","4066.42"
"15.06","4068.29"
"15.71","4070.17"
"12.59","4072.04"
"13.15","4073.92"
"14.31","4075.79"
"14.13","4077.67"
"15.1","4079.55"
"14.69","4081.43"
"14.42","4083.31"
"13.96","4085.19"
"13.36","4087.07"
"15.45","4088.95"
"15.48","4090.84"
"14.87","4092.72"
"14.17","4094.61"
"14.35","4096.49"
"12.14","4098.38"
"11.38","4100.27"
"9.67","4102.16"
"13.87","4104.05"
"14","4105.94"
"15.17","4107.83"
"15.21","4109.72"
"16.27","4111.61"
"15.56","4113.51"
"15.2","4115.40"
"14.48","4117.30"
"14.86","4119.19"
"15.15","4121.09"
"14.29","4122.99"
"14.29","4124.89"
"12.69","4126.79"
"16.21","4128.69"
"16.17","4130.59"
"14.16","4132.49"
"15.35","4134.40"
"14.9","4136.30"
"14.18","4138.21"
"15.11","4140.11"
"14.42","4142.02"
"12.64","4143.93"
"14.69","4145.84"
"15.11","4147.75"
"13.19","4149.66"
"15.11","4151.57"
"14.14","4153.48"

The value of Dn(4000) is 1.28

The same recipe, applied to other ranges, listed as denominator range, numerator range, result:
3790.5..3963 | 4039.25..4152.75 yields 1.32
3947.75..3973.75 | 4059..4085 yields 1.35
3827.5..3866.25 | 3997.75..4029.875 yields 1.40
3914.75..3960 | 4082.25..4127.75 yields 1.33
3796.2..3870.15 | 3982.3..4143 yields 1.35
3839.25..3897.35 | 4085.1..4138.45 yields 1.26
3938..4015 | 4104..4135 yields 1.22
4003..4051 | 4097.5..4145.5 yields 1.02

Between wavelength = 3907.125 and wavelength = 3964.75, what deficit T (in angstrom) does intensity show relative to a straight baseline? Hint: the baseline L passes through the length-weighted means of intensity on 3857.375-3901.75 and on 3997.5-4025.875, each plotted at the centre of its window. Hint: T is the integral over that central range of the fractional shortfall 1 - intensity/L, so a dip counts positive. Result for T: 7.4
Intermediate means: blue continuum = 12.9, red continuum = 14.9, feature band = 12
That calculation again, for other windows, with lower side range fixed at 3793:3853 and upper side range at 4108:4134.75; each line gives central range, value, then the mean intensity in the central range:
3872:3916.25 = -1.4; 12.9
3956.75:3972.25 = 4.6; 9.36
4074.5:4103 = 1.5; 13.8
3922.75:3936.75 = 4.7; 8.55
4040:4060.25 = -1.0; 14.9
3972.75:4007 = -2.5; 14.6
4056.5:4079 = 0.6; 14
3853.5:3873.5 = -1.2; 12.9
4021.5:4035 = -0.4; 14.3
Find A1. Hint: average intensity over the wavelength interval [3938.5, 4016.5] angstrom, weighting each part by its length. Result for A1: 13.2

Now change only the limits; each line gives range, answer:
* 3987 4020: 15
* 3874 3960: 12.2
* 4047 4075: 14.6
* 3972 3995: 14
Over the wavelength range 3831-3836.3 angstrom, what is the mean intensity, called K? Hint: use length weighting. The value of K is 7.33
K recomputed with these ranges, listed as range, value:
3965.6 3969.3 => 3.81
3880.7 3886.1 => 13.5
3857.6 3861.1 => 11.3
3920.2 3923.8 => 12.8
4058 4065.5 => 14.2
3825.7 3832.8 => 9.96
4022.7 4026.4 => 14.2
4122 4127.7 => 13.8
